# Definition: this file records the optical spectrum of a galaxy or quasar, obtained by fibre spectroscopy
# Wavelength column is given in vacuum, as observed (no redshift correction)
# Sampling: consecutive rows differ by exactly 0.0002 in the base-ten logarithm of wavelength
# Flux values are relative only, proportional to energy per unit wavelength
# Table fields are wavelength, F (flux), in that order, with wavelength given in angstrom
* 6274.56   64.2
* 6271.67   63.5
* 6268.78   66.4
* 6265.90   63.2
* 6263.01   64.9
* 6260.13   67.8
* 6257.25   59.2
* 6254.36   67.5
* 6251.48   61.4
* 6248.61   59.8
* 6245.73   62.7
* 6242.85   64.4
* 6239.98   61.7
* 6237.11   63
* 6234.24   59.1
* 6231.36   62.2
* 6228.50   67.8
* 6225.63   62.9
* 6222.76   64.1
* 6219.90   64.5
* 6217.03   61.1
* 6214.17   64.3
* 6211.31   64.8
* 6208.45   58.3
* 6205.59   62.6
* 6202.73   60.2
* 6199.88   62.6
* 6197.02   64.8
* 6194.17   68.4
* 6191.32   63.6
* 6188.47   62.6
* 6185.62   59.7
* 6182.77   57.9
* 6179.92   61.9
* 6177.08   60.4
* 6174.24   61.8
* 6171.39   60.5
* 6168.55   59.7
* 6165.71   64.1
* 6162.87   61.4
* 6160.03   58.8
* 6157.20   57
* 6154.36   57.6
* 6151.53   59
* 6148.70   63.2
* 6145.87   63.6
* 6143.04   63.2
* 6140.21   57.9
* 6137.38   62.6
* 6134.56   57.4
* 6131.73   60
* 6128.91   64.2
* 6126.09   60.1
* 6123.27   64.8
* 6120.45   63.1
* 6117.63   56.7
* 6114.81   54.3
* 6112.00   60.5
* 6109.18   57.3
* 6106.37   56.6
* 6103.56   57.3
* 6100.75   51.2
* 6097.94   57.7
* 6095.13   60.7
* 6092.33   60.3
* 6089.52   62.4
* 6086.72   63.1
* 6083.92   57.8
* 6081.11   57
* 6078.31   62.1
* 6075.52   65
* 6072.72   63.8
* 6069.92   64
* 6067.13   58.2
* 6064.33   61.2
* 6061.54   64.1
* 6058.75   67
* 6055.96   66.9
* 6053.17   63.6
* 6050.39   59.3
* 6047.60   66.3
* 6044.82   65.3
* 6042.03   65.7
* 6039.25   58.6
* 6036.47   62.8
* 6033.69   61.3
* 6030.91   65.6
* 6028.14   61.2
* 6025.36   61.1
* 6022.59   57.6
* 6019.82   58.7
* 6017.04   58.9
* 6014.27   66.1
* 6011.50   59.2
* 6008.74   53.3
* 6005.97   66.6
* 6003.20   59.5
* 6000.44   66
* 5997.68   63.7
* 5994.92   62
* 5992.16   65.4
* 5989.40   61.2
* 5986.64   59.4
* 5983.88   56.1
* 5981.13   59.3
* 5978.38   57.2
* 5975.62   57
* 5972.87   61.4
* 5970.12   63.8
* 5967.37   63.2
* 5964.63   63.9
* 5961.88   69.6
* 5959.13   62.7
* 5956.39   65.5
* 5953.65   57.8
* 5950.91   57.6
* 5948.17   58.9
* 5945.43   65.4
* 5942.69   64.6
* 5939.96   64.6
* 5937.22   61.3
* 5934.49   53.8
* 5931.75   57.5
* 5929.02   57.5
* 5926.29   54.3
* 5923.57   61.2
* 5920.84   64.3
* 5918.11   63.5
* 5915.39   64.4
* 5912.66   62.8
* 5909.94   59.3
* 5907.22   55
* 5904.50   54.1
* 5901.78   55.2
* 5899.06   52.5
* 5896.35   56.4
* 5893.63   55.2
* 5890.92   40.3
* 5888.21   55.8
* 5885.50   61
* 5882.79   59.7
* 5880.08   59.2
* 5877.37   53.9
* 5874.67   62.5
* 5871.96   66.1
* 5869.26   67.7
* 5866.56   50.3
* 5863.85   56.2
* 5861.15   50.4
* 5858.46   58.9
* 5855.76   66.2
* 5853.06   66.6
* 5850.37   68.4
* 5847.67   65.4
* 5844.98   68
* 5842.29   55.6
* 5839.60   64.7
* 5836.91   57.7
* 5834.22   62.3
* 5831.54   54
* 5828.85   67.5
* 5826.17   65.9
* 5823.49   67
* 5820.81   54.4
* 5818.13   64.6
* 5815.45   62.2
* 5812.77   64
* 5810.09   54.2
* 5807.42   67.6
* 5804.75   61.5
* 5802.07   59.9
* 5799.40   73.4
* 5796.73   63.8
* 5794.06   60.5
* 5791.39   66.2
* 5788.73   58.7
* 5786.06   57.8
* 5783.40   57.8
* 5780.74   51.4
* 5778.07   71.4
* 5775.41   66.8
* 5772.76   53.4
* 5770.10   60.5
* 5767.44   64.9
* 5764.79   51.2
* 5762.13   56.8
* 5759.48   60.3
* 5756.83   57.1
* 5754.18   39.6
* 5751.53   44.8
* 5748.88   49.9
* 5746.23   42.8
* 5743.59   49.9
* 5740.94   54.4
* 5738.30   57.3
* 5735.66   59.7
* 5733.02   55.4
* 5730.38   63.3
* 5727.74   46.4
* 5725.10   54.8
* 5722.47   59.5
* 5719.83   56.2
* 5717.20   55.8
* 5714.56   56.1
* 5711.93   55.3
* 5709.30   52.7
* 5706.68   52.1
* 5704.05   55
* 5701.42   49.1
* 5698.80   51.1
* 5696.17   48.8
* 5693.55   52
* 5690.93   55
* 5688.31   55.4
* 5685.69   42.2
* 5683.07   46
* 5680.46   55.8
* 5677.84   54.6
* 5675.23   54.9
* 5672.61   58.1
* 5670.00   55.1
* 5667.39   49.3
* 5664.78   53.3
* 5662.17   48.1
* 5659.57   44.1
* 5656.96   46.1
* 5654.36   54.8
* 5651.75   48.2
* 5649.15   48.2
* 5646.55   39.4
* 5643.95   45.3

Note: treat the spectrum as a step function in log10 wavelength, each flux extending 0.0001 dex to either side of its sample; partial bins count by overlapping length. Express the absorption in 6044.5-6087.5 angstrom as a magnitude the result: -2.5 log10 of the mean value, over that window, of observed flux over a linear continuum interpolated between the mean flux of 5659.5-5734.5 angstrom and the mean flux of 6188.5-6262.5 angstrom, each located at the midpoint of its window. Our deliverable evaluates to -0.05 mag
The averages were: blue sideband 53.1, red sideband 63.2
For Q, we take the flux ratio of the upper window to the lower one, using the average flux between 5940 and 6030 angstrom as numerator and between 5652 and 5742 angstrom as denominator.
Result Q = 1.2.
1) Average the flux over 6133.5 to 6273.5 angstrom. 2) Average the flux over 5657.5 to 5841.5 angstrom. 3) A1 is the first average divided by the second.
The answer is 1.1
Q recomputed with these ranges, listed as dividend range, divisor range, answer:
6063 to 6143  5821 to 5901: 1.00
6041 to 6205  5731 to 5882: 1.03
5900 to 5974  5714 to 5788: 1.09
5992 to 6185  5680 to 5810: 1.09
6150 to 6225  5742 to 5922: 1.04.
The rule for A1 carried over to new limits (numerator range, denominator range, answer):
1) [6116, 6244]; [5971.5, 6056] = 1.01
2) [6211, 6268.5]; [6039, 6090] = 1.01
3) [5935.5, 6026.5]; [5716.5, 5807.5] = 1.07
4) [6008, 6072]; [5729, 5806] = 1.08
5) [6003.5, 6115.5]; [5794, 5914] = 1.01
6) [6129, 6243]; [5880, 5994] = 1.04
